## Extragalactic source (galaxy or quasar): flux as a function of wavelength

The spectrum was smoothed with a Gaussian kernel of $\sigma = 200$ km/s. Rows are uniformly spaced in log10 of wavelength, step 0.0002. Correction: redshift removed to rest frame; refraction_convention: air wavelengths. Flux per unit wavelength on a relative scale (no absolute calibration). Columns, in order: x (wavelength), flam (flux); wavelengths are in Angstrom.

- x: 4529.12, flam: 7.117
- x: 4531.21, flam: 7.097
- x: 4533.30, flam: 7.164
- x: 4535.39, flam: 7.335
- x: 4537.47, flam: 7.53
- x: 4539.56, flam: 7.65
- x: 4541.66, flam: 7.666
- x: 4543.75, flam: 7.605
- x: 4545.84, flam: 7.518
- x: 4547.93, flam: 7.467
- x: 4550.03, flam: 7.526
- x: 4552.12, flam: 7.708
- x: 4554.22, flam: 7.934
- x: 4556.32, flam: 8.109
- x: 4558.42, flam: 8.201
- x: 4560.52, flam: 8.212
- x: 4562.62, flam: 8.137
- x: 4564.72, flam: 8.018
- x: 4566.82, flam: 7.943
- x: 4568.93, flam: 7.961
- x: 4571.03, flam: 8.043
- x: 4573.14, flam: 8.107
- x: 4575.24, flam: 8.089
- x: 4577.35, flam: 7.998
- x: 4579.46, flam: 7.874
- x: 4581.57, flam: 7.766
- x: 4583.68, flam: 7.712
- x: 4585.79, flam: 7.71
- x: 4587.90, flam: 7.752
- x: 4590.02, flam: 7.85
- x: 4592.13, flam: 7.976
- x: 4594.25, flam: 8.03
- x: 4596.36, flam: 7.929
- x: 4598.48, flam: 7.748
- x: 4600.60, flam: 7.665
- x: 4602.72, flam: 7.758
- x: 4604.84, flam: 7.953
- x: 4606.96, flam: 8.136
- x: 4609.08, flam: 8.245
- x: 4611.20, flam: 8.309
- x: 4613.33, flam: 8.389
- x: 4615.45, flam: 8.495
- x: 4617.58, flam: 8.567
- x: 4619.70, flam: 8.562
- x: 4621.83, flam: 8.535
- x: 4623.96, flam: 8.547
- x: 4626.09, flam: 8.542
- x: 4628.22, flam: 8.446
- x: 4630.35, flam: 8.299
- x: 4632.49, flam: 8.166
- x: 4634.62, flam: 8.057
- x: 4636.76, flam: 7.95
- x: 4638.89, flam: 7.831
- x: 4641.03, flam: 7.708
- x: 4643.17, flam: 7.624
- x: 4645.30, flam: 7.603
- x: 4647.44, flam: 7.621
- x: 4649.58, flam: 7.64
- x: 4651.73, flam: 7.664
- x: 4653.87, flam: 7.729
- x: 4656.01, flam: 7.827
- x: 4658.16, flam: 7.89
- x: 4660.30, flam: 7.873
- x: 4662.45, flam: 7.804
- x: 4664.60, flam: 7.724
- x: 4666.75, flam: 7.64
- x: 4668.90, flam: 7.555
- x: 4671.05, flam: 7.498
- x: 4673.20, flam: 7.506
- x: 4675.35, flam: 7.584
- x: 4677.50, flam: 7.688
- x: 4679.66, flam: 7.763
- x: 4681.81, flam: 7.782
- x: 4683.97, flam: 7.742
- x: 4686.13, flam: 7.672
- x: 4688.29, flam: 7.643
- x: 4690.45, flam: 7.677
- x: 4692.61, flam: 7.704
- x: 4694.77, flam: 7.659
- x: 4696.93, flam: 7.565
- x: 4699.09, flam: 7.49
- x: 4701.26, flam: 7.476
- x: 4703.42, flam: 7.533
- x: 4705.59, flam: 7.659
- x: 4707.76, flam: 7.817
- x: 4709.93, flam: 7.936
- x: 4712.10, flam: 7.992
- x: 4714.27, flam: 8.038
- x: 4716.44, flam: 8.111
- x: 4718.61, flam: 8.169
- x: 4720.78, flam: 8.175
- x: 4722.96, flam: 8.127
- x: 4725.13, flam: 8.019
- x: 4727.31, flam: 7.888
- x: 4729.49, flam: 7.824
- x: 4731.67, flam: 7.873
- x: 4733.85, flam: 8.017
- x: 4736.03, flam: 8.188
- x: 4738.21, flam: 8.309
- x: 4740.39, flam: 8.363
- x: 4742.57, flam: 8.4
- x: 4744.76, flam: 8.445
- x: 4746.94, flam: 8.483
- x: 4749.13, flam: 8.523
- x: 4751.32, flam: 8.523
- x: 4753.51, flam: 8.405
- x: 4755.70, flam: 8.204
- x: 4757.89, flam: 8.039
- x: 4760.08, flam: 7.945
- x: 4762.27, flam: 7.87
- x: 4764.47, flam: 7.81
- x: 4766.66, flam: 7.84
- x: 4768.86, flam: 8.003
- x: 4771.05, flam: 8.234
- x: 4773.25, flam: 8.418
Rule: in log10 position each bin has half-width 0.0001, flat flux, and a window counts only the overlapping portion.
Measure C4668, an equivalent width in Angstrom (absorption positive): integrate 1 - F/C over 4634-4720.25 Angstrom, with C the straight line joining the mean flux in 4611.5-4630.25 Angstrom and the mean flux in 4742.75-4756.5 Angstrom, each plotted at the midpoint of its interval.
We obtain 7.4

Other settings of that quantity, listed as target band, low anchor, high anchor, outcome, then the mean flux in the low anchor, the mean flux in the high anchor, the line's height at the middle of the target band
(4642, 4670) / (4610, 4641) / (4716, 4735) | 1.8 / 8.31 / 8.02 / 8.22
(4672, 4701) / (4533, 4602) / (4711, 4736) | 1.2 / 7.82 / 8.03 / 7.98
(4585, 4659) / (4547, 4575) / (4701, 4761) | -0.1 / 7.96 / 8.1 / 8.01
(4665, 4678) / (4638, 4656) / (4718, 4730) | 0.4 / 7.69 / 8.04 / 7.8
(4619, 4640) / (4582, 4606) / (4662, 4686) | -1.5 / 7.83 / 7.66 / 7.75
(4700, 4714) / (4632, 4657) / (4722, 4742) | 0.4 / 7.78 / 8.08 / 7.99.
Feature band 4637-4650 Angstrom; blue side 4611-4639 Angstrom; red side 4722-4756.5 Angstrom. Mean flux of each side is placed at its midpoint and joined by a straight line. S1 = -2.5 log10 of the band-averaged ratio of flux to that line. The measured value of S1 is 0.09 mag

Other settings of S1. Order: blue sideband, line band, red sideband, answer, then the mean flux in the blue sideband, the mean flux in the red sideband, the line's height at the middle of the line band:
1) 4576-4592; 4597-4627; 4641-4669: -0.06 mag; 7.82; 7.71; 7.78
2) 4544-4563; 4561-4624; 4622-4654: -0.02 mag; 7.85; 7.98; 7.91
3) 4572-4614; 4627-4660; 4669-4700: -0.01 mag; 7.95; 7.64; 7.78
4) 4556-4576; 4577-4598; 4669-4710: 0.02 mag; 8.08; 7.64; 8.01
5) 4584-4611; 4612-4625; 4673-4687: -0.09 mag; 7.91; 7.69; 7.85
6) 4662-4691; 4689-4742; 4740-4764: 0.01 mag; 7.66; 8.27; 7.98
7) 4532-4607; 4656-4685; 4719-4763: 0.05 mag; 7.82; 8.18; 8.03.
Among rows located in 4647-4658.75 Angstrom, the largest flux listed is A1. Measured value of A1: 7.89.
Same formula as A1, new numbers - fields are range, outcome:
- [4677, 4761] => 8.523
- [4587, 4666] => 8.567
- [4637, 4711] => 7.936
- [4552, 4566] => 8.212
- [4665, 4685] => 7.782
